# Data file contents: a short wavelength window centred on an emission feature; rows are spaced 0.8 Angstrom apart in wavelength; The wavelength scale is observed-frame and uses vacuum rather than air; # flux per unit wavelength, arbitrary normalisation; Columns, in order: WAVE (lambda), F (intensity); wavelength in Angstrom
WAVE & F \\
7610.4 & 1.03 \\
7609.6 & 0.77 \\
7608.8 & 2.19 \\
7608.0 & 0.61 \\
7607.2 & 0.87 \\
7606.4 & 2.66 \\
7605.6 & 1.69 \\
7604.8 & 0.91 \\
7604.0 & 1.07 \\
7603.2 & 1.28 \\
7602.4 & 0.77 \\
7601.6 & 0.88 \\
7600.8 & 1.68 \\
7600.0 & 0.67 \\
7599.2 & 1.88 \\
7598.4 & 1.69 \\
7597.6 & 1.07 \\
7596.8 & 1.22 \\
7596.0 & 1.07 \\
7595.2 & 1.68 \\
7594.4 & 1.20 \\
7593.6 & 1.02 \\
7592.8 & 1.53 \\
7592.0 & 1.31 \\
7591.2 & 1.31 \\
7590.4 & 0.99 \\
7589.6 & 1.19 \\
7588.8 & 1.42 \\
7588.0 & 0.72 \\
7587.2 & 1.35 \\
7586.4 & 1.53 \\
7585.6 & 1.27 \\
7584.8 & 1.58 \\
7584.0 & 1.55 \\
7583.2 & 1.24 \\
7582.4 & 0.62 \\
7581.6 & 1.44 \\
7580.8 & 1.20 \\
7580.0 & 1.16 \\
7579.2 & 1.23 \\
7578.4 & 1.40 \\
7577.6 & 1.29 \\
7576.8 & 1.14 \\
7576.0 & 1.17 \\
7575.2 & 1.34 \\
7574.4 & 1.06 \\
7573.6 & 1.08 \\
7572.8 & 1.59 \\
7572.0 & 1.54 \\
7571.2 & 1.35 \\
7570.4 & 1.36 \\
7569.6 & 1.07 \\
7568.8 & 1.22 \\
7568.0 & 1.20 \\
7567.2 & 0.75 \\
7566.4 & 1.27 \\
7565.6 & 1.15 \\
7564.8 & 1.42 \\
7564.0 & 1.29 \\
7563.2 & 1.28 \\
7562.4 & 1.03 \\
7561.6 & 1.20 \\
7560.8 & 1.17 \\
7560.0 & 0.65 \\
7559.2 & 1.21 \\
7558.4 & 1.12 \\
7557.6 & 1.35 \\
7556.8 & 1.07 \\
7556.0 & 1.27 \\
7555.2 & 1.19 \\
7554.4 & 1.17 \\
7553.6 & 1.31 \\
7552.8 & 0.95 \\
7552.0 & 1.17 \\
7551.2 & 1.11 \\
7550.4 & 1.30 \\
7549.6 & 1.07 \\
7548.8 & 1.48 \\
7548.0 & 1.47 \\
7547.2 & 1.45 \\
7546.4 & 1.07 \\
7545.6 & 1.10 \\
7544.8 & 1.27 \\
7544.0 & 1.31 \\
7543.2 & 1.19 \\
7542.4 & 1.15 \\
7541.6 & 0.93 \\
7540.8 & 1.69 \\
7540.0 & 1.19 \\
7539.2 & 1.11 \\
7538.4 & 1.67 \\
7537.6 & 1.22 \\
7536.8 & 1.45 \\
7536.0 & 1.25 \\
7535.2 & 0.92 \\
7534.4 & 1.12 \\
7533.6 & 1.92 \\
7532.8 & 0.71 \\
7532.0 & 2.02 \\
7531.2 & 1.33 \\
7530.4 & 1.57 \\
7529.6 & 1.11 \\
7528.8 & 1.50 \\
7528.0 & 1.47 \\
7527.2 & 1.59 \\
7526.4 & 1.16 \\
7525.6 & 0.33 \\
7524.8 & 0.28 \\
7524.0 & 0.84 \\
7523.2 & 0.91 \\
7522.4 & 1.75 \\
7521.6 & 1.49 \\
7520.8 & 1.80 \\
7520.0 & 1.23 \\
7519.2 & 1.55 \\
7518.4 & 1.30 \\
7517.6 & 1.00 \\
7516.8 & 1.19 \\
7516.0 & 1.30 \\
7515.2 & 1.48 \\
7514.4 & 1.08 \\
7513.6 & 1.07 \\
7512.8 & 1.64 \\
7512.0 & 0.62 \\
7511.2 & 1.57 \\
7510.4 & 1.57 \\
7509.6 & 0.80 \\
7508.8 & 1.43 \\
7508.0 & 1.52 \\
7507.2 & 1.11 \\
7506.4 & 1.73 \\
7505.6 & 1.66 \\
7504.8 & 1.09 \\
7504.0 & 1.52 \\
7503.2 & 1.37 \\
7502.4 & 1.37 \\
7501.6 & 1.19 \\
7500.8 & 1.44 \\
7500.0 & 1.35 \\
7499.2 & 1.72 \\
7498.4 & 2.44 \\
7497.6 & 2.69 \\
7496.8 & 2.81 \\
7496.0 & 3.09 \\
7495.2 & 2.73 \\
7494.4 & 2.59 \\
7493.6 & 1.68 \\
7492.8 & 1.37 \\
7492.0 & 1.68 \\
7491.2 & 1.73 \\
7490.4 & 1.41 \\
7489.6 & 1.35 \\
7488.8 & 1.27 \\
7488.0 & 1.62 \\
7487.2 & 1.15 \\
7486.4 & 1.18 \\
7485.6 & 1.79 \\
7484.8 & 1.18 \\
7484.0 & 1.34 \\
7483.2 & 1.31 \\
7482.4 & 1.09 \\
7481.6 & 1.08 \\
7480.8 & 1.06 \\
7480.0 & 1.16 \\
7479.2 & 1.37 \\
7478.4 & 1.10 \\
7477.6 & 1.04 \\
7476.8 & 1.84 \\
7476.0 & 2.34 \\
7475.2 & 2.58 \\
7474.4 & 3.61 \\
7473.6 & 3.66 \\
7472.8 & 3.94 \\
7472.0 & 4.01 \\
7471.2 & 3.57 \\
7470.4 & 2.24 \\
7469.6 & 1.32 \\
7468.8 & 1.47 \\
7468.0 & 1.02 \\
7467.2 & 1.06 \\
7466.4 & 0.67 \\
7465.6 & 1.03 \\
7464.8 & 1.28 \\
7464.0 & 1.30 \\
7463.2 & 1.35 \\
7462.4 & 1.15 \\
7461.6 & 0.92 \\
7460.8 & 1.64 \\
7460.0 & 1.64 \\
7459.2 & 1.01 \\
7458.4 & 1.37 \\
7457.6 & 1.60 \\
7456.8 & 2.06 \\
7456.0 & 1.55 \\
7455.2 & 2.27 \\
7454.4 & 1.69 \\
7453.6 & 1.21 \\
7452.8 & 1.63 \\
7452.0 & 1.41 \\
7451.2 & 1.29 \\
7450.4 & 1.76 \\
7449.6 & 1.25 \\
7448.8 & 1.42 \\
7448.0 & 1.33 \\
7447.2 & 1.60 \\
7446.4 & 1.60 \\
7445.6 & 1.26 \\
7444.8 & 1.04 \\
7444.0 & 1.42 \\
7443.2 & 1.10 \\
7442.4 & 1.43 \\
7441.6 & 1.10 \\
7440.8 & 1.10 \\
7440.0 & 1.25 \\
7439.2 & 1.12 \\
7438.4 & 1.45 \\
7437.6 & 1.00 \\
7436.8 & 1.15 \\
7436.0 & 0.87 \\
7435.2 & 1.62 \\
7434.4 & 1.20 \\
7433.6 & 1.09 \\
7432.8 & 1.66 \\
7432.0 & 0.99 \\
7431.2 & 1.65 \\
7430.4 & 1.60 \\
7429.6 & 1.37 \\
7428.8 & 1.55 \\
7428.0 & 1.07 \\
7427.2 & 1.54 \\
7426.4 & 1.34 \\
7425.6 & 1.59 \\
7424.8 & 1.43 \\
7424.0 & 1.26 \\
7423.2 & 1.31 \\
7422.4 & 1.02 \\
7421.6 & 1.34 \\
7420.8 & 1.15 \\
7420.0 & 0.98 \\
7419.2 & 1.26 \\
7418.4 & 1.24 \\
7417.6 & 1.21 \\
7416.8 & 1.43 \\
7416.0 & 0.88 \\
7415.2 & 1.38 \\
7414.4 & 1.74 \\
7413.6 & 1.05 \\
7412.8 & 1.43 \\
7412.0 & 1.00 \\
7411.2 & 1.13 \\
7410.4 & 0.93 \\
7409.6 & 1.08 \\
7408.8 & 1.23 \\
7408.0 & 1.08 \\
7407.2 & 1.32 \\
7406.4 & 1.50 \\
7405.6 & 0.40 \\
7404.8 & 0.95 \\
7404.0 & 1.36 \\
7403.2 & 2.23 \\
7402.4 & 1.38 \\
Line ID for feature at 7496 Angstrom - [N II] 6583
